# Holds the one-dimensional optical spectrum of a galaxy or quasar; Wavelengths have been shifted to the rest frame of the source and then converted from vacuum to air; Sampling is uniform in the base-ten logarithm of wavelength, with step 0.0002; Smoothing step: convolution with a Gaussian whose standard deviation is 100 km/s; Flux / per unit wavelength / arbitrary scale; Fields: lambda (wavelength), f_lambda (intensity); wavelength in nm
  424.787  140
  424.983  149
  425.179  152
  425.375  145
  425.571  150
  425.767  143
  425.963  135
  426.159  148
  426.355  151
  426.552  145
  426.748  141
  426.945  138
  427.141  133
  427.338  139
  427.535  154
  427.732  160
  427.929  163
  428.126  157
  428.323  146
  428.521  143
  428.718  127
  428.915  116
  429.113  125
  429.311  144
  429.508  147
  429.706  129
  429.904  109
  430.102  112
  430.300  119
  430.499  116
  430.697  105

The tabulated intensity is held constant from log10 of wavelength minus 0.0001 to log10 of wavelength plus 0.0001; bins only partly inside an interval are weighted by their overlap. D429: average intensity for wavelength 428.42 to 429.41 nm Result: 131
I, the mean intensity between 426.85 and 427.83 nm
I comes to 145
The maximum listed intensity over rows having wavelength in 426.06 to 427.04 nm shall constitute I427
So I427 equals 151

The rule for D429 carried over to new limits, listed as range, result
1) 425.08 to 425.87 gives 147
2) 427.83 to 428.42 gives 155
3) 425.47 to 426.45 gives 145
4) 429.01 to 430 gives 131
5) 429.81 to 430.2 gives 111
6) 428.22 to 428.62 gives 145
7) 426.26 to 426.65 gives 148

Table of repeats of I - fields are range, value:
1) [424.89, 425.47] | 149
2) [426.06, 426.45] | 150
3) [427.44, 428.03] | 159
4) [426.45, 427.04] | 141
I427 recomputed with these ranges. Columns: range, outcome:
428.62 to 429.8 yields 147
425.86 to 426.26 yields 148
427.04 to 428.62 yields 163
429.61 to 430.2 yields 129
